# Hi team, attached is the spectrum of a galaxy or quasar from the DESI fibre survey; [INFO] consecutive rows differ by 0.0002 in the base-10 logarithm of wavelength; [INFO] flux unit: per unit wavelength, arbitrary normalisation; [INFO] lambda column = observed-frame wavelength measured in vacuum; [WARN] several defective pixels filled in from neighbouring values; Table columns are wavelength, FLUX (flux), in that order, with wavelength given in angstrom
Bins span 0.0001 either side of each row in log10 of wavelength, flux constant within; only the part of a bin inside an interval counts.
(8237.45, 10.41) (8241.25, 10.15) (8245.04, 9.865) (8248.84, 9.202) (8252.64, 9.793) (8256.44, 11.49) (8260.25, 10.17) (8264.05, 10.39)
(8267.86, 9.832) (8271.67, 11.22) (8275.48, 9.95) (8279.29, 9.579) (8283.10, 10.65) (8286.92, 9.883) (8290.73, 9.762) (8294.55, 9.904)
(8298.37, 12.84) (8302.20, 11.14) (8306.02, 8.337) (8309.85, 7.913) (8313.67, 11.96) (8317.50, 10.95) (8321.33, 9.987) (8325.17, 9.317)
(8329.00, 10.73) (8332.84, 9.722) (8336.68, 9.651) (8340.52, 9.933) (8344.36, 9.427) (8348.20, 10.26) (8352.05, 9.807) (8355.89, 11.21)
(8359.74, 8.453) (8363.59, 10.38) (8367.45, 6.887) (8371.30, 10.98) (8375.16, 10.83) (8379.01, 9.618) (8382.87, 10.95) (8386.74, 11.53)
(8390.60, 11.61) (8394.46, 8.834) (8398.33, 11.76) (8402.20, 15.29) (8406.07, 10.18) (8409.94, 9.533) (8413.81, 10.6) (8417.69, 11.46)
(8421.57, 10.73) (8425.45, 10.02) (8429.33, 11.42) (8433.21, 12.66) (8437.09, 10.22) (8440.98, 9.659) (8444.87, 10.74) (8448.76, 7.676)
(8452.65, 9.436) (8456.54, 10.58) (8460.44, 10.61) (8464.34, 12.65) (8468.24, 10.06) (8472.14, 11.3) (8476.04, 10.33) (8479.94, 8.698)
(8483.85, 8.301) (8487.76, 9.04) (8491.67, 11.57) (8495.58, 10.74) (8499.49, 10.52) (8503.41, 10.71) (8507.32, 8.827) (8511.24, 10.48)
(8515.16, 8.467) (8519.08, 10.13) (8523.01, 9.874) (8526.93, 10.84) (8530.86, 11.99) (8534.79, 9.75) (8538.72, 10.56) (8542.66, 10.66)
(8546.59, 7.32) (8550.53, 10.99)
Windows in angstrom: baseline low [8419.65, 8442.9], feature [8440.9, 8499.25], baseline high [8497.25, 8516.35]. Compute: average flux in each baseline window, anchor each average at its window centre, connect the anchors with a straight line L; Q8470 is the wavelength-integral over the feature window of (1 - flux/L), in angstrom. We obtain 1.1 angstrom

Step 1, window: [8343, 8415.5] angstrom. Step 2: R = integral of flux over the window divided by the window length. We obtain 10.4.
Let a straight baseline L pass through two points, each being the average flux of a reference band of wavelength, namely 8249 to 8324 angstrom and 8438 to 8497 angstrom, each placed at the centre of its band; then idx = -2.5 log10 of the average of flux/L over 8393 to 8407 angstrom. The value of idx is -0.15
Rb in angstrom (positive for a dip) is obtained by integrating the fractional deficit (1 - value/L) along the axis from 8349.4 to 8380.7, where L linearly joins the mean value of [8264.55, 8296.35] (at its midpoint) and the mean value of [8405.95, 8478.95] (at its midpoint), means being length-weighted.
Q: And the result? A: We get 1.6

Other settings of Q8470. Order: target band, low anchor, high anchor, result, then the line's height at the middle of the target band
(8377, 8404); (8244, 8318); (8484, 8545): -3.0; 10.2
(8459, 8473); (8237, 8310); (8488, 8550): -1.4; 10.2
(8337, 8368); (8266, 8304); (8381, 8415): 3.5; 10.9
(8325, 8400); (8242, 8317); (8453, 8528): 0.7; 10.2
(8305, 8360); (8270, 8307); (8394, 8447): 3.5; 10.6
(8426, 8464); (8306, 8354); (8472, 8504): -1.6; 10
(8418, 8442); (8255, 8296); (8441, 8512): -1.7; 10.1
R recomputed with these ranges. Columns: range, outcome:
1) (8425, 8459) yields 10.3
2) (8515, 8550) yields 10.1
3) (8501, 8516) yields 9.73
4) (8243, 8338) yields 10.2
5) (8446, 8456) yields 9.02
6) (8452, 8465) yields 10.8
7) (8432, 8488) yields 10.1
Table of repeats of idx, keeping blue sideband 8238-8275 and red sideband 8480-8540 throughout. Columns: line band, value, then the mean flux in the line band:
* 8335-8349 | 0.04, 9.79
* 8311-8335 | -0.02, 10.4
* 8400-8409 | -0.21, 12.4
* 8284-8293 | 0.03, 9.92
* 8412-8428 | -0.06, 10.7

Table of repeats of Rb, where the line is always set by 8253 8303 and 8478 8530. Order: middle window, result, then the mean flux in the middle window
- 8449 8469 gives -0.9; 10.4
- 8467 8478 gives -0.7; 10.6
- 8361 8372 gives 1.2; 9.18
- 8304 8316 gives 1.1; 9.48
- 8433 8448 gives -0.4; 10.4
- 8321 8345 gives 1.2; 9.83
